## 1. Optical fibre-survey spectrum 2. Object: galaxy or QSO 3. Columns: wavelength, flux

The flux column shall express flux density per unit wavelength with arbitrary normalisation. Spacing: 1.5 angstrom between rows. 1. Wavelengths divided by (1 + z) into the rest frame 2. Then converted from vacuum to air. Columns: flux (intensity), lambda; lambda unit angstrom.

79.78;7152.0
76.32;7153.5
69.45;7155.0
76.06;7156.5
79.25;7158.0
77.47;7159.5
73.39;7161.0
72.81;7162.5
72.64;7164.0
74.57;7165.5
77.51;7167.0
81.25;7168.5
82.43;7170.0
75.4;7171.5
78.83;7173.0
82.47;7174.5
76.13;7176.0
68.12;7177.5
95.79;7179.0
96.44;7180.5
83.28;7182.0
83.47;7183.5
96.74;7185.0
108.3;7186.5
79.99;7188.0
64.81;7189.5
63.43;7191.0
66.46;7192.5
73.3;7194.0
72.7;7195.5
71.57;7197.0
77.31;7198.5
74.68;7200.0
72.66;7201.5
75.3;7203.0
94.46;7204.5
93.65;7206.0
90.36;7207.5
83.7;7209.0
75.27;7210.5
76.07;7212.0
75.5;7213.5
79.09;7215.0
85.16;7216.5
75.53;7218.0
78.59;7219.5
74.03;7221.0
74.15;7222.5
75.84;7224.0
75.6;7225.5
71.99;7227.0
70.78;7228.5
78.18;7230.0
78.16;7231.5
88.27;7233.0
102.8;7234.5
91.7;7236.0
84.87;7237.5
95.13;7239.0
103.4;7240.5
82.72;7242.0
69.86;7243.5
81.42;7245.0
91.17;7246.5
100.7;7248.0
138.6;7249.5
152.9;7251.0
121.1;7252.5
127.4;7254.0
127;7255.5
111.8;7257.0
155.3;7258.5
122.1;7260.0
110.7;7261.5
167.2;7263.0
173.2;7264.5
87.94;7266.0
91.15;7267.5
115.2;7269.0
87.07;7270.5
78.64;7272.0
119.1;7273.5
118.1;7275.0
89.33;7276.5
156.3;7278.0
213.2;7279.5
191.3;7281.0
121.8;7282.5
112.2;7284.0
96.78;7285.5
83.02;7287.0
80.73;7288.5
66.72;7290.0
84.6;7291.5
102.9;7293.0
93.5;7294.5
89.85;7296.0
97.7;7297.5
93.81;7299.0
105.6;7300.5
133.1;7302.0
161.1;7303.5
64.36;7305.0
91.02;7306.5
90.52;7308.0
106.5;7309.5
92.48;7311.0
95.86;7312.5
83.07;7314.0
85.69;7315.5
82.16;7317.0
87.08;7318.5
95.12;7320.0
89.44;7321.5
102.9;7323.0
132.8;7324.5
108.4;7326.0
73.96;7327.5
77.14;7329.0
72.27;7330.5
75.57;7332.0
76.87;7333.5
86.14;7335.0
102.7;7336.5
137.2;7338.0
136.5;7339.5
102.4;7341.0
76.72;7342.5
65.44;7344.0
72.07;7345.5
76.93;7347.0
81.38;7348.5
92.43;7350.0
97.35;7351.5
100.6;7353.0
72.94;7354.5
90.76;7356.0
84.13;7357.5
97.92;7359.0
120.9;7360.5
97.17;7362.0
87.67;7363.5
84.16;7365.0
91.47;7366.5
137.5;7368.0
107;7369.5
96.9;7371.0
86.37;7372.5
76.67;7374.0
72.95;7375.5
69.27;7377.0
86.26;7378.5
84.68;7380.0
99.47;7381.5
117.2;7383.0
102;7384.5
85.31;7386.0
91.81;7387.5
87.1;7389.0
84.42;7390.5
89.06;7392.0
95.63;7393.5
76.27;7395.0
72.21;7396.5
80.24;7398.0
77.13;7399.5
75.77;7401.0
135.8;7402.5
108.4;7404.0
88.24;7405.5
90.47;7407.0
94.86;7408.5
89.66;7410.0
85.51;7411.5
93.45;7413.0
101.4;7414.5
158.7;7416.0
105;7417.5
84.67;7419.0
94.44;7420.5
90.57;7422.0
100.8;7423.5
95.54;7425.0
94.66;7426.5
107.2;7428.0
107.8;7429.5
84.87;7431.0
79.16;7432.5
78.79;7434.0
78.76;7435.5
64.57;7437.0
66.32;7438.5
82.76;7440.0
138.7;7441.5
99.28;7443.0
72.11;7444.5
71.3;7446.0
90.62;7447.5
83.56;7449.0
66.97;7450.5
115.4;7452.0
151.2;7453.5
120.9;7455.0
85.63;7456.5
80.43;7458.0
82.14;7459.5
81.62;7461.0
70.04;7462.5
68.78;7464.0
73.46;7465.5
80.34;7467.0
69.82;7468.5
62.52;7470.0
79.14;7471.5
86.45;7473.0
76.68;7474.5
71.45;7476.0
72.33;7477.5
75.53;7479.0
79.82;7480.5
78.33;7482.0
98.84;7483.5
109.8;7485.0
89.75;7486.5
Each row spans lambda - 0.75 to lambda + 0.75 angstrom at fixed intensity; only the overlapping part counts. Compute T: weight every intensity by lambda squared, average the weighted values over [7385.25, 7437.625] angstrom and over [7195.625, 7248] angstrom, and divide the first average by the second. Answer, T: 1.19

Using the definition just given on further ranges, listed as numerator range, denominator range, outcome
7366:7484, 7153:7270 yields 1.06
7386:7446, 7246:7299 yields 0.82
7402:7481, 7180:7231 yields 1.21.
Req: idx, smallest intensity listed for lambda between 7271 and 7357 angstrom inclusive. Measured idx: 64.36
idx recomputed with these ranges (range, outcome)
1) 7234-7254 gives 69.86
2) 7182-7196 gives 63.43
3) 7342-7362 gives 65.44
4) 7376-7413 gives 69.27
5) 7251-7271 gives 87.07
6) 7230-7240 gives 78.16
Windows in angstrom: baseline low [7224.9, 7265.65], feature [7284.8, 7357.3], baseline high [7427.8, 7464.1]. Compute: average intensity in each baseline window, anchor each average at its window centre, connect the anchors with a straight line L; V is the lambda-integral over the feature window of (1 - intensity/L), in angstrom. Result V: 5.1 angstrom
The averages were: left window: 106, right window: 89.2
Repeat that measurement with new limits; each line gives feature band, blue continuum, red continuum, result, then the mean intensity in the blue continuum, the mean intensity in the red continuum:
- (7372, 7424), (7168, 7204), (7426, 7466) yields -3.11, 79.3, 88.8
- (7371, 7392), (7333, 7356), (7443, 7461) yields 0.88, 92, 92.6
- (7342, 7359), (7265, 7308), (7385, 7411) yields 2.42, 108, 89.6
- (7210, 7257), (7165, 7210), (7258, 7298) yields 3.69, 80.5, 115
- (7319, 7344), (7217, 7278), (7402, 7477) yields 0.30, 102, 90.6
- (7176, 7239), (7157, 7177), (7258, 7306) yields 6.47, 77.1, 114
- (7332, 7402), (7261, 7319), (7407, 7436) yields 6.96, 108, 96.1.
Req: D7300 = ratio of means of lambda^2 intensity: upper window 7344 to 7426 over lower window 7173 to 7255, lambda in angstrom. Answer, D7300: 1.1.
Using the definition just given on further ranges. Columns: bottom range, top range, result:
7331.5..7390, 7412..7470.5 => 1.00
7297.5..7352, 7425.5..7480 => 0.93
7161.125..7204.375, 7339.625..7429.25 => 1.25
